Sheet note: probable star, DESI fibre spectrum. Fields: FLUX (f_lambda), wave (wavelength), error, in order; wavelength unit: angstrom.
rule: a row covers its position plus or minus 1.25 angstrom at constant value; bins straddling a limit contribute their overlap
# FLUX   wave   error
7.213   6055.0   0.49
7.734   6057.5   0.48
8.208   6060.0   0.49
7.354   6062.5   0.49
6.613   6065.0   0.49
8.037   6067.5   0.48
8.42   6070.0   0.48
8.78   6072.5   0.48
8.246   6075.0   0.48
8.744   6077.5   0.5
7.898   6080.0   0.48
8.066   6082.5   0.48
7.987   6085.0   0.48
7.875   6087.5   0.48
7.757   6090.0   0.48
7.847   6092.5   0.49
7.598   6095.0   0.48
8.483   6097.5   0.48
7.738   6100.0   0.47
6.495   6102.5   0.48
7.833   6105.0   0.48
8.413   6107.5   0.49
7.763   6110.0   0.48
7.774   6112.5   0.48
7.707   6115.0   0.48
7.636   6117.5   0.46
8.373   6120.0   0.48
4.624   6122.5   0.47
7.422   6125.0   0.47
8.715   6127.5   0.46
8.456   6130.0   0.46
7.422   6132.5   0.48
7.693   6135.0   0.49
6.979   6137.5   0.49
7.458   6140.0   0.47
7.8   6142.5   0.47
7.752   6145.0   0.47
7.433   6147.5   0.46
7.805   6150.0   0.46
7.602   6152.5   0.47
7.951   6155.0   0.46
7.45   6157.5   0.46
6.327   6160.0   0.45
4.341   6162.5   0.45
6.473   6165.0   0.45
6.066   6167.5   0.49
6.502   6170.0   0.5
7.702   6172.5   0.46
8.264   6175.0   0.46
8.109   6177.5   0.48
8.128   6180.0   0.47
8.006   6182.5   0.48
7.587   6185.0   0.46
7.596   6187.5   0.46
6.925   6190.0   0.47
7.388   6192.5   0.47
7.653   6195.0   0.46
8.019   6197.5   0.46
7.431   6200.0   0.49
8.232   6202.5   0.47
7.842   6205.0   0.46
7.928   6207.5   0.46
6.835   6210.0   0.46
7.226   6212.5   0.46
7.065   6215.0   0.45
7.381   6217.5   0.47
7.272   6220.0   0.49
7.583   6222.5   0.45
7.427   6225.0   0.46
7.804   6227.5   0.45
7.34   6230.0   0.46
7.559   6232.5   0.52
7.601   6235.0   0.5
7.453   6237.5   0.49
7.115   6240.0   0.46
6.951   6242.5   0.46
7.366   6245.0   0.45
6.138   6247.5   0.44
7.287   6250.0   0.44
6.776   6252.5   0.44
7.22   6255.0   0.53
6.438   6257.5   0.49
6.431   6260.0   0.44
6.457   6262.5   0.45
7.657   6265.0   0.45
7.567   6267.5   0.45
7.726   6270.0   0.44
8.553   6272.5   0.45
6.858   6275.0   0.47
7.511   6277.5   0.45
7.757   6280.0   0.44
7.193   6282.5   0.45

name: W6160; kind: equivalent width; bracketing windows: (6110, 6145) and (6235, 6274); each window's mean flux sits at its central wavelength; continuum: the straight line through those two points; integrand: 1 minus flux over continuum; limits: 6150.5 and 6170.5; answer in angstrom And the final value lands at 2.2 angstrom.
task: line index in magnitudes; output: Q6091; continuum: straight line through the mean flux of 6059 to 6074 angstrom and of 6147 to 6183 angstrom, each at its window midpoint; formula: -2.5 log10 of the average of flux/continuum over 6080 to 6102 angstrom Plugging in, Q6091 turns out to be -0.02 mag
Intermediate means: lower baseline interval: 7.9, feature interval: 7.87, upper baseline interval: 7.19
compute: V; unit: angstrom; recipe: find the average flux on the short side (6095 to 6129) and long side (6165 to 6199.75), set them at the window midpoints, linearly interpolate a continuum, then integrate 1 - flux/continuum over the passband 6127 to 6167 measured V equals 1.3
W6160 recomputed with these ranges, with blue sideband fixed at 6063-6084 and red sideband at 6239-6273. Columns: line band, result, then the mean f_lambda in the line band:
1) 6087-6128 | 1.4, 7.63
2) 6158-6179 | 2.2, 6.77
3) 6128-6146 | 0.1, 7.69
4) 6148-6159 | 0.0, 7.65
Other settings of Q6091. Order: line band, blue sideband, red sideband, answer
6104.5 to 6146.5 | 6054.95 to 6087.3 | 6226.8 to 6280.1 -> 0.017 mag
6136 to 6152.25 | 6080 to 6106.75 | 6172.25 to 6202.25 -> 0.032 mag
